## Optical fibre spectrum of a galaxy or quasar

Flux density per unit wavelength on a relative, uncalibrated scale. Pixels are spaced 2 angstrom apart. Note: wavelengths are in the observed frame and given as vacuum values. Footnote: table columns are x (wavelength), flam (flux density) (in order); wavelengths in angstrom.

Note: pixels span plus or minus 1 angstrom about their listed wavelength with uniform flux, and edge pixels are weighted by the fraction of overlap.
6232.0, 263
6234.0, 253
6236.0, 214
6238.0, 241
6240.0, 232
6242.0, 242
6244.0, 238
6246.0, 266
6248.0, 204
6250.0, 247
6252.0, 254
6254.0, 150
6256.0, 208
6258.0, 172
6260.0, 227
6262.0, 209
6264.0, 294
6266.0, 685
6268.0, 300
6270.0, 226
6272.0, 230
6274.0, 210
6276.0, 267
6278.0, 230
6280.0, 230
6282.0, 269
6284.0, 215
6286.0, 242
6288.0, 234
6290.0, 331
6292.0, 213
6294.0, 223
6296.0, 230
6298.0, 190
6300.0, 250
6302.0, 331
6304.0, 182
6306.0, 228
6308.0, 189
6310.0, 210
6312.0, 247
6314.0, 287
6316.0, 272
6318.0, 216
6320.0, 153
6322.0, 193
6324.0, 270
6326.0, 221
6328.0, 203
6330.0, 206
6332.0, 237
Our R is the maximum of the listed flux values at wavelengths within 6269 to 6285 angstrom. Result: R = 269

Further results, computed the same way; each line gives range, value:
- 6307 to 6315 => 287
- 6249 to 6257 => 254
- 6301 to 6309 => 331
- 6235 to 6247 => 266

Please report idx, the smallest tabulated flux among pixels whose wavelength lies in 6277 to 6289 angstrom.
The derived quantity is 215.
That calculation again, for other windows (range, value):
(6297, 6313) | 182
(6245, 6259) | 150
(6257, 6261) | 172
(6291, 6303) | 190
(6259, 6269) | 209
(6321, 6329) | 193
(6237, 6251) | 204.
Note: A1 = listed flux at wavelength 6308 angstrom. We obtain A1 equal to 189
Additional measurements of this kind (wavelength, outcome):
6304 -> 182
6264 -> 294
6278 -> 230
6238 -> 241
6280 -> 230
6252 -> 254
